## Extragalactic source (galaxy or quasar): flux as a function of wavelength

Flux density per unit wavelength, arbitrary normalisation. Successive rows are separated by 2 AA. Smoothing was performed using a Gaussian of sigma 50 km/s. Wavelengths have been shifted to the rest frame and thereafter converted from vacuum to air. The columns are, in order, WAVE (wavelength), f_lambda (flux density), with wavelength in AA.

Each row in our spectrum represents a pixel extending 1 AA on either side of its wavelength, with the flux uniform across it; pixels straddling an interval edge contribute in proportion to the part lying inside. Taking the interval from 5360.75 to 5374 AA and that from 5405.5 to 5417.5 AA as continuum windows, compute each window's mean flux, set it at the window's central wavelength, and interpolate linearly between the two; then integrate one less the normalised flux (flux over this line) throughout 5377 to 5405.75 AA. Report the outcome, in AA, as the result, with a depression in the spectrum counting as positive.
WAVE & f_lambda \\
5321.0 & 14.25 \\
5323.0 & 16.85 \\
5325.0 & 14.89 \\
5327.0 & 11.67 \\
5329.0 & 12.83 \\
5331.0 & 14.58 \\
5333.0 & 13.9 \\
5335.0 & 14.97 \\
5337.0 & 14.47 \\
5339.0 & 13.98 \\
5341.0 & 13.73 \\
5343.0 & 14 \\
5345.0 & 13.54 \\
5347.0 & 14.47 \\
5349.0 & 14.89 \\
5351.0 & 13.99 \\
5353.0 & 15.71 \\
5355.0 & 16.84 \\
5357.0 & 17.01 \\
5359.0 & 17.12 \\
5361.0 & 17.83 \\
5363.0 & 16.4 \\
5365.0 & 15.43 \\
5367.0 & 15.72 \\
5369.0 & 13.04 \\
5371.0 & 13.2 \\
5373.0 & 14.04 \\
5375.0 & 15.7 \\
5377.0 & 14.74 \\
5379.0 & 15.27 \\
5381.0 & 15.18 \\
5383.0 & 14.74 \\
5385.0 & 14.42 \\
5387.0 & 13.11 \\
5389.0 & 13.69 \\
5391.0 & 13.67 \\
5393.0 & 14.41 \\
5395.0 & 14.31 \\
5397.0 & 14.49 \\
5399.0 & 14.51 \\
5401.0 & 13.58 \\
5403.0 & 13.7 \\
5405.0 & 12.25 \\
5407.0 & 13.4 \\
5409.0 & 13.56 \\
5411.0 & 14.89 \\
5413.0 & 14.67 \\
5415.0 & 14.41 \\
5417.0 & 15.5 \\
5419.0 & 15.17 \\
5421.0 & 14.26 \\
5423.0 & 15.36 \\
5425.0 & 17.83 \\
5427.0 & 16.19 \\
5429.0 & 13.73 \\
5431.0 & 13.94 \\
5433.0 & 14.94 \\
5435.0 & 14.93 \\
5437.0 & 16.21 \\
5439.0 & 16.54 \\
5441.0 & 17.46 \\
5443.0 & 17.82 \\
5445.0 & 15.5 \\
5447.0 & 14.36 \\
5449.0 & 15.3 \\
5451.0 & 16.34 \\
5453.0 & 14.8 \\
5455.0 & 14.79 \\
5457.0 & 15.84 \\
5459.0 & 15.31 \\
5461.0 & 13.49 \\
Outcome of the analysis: 0.9 AA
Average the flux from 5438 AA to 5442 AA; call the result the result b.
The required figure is 17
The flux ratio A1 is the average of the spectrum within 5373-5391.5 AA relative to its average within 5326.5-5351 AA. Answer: 1.0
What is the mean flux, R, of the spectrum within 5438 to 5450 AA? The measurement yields 16.2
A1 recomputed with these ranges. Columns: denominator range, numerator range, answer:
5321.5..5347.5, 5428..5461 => 1.09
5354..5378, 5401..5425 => 0.92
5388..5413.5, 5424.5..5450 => 1.13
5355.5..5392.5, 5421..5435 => 1.01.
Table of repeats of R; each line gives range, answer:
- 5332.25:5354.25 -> 14.4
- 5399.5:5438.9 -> 14.7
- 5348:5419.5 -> 14.7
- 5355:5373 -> 15.7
